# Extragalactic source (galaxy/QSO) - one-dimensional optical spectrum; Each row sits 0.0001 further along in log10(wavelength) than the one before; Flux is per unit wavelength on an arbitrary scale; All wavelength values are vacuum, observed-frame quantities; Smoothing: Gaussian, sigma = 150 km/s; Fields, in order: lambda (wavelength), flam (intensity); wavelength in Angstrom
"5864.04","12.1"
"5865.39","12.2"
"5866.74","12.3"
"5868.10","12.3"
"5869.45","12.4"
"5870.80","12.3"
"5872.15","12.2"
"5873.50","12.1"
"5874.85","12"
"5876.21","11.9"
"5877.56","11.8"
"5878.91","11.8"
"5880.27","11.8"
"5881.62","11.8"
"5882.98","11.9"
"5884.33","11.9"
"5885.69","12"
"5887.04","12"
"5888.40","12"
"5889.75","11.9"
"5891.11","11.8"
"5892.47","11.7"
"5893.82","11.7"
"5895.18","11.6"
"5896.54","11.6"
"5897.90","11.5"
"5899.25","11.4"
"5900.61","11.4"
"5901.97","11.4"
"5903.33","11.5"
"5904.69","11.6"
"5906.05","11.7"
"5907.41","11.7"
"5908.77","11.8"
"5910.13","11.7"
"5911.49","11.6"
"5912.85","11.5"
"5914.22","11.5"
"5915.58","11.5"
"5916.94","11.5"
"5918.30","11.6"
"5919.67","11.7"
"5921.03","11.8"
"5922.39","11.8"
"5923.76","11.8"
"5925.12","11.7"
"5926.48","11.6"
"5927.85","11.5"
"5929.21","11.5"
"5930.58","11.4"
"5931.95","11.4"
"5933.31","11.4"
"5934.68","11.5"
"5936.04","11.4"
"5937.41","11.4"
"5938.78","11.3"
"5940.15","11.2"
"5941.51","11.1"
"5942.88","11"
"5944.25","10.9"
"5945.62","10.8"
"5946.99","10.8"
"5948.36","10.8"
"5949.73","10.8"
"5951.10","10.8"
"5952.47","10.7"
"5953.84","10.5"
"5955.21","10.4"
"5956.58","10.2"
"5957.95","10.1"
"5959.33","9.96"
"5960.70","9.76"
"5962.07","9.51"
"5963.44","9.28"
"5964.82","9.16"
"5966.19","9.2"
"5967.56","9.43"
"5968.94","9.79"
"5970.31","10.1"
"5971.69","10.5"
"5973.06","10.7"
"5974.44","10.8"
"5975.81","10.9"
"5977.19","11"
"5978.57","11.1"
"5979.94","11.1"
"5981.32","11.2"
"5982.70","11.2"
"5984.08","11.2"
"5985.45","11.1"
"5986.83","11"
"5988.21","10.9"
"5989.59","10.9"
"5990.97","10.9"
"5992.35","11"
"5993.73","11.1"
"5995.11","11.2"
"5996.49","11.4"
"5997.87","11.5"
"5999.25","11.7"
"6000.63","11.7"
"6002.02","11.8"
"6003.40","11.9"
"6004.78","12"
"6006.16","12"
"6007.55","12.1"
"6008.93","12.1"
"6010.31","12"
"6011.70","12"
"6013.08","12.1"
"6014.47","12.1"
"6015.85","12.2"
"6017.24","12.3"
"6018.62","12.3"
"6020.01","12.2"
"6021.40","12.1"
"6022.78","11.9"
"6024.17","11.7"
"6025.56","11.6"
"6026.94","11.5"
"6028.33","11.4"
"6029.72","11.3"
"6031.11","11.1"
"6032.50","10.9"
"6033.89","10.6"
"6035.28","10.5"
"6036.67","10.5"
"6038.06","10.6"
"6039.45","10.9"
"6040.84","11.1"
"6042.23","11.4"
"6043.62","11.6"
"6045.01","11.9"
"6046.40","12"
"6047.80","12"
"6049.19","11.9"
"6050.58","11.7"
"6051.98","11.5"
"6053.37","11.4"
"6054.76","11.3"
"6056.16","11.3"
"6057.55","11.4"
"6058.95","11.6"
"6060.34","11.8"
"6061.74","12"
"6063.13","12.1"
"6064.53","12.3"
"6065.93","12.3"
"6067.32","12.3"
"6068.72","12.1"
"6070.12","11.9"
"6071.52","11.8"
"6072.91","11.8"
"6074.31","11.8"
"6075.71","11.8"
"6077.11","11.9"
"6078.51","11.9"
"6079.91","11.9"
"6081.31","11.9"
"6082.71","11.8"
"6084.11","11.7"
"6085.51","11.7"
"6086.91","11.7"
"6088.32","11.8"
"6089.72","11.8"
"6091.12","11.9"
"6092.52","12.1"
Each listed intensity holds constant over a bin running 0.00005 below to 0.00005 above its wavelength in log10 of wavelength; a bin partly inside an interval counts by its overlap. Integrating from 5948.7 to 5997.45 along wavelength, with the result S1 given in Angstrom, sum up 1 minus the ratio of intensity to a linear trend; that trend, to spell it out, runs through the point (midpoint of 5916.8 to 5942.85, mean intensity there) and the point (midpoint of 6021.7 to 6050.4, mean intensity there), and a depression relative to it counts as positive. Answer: 3.76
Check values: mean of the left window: 11.5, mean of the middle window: 10.5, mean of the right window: 11.3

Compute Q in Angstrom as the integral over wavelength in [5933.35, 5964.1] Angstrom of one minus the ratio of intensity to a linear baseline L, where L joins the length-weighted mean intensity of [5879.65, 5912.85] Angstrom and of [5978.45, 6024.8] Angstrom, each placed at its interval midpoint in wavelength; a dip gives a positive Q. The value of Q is 2.65 Angstrom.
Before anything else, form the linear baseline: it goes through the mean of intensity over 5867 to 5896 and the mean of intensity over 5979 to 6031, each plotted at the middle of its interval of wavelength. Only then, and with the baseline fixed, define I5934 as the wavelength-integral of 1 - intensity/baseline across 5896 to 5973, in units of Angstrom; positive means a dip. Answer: 5.2 Angstrom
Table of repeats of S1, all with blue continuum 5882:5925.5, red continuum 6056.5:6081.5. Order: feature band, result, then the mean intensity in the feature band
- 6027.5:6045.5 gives 1.23 Angstrom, 11.1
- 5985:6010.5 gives 0.71 Angstrom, 11.5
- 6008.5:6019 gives -0.26 Angstrom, 12.1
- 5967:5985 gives 1.64 Angstrom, 10.7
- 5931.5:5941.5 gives 0.32 Angstrom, 11.4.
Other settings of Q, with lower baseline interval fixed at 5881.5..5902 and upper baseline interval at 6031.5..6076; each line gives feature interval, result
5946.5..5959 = 1.2 Angstrom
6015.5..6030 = -0.3 Angstrom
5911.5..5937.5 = 0.3 Angstrom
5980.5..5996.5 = 0.8 Angstrom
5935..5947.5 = 0.6 Angstrom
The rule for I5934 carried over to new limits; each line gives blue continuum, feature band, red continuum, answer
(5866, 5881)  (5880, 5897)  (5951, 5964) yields -0.1 Angstrom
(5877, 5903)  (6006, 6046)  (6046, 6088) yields 0.7 Angstrom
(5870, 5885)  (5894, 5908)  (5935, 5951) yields 0.1 Angstrom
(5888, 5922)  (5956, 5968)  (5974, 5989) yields 1.7 Angstrom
